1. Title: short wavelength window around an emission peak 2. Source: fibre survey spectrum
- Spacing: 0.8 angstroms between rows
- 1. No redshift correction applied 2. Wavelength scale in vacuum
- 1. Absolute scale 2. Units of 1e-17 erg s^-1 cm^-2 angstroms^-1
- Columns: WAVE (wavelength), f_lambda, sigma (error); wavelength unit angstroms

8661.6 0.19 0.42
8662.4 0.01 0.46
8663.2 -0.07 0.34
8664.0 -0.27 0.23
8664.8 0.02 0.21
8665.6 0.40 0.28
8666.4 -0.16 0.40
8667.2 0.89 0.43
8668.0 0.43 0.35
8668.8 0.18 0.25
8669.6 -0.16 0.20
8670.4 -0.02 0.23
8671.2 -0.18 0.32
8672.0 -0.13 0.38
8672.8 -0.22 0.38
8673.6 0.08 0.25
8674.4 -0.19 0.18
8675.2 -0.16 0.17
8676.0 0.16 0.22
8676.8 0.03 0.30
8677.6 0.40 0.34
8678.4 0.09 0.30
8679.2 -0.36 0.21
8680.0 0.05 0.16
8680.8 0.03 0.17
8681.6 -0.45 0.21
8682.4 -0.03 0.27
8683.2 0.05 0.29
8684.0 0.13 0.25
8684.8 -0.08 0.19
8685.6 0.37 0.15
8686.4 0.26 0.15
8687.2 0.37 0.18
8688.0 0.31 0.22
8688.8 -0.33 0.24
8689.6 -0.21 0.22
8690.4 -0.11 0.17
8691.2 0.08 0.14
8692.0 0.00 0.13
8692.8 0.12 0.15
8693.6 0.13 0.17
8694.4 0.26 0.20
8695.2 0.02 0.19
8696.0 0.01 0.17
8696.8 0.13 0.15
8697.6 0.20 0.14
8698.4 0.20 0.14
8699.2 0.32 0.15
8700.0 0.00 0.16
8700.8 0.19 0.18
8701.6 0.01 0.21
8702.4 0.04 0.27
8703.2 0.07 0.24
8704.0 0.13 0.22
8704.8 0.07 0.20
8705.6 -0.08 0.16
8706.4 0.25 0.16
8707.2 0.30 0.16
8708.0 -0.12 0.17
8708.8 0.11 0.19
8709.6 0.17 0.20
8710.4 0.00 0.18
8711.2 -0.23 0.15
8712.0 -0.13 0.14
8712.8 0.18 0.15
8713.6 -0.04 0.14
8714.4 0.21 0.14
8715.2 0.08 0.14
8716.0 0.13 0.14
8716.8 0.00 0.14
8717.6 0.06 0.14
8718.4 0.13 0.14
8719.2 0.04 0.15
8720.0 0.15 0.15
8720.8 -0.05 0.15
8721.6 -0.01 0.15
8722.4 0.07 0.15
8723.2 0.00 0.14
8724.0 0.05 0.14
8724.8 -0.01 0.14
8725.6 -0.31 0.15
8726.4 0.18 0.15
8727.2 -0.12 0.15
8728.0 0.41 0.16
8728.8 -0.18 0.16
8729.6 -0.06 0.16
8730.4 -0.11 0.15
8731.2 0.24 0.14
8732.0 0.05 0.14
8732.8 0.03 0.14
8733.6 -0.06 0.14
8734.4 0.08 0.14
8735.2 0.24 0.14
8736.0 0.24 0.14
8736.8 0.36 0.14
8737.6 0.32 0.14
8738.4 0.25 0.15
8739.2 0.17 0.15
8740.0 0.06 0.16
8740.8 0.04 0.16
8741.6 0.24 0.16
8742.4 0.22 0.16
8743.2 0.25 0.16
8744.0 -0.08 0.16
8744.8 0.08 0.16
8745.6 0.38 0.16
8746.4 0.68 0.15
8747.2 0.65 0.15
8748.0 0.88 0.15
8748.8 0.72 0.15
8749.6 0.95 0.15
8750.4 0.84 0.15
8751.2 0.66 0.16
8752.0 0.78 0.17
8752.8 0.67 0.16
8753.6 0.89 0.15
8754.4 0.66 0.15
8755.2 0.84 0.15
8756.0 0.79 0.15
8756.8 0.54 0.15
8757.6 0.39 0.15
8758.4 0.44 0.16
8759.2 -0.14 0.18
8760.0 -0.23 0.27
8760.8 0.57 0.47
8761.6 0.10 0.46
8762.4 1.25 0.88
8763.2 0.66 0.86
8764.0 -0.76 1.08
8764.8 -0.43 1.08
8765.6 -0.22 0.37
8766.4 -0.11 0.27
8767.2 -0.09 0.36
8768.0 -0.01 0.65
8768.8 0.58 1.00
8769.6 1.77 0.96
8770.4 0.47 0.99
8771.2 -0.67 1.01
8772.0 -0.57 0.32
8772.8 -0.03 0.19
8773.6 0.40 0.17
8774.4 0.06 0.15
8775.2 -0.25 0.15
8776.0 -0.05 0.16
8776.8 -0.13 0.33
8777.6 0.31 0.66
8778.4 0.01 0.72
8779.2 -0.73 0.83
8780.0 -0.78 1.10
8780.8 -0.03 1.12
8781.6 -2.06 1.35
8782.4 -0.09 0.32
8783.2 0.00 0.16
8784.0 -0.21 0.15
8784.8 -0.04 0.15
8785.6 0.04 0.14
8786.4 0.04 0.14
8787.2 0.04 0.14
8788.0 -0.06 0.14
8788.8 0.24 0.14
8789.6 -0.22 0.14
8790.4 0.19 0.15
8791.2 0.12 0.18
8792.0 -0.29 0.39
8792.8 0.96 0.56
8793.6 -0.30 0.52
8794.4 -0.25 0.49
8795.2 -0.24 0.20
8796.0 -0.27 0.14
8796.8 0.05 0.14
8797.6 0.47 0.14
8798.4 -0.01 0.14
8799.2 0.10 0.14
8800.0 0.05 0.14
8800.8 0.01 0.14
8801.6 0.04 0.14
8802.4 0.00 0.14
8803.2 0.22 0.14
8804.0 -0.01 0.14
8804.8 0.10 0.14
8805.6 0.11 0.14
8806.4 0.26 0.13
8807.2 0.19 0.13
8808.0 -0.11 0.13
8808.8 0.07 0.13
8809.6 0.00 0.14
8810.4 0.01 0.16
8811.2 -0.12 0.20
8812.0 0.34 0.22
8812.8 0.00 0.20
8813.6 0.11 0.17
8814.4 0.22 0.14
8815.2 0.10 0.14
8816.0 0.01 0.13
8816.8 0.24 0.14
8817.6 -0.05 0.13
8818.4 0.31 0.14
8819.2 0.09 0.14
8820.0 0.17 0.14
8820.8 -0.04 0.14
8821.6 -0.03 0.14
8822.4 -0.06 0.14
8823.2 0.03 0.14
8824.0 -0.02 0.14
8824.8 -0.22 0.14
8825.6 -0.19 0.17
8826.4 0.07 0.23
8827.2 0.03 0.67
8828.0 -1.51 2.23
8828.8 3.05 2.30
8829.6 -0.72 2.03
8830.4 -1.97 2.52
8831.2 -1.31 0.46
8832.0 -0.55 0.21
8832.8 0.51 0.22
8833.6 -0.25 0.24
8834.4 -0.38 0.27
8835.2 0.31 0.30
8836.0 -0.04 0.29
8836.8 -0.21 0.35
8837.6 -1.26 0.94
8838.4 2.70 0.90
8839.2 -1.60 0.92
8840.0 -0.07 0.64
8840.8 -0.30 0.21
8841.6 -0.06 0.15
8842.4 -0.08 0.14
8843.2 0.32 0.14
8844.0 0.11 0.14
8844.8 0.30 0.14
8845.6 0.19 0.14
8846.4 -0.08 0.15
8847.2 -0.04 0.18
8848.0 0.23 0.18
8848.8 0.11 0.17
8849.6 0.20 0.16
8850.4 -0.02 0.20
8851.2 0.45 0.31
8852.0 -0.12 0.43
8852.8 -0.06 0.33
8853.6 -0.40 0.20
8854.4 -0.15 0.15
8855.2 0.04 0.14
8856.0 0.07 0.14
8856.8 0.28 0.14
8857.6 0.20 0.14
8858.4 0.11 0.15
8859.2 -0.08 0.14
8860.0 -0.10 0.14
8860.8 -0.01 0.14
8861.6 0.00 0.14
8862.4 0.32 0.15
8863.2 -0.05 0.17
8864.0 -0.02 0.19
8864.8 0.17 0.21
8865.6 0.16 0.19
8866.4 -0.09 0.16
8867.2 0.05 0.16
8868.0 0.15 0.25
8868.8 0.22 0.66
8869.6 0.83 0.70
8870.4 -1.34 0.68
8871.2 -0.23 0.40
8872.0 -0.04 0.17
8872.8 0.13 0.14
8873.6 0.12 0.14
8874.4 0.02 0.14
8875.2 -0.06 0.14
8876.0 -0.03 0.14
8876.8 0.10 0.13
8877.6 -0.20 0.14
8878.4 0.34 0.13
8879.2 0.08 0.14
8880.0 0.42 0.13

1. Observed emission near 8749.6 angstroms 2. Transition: [O II] 3727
